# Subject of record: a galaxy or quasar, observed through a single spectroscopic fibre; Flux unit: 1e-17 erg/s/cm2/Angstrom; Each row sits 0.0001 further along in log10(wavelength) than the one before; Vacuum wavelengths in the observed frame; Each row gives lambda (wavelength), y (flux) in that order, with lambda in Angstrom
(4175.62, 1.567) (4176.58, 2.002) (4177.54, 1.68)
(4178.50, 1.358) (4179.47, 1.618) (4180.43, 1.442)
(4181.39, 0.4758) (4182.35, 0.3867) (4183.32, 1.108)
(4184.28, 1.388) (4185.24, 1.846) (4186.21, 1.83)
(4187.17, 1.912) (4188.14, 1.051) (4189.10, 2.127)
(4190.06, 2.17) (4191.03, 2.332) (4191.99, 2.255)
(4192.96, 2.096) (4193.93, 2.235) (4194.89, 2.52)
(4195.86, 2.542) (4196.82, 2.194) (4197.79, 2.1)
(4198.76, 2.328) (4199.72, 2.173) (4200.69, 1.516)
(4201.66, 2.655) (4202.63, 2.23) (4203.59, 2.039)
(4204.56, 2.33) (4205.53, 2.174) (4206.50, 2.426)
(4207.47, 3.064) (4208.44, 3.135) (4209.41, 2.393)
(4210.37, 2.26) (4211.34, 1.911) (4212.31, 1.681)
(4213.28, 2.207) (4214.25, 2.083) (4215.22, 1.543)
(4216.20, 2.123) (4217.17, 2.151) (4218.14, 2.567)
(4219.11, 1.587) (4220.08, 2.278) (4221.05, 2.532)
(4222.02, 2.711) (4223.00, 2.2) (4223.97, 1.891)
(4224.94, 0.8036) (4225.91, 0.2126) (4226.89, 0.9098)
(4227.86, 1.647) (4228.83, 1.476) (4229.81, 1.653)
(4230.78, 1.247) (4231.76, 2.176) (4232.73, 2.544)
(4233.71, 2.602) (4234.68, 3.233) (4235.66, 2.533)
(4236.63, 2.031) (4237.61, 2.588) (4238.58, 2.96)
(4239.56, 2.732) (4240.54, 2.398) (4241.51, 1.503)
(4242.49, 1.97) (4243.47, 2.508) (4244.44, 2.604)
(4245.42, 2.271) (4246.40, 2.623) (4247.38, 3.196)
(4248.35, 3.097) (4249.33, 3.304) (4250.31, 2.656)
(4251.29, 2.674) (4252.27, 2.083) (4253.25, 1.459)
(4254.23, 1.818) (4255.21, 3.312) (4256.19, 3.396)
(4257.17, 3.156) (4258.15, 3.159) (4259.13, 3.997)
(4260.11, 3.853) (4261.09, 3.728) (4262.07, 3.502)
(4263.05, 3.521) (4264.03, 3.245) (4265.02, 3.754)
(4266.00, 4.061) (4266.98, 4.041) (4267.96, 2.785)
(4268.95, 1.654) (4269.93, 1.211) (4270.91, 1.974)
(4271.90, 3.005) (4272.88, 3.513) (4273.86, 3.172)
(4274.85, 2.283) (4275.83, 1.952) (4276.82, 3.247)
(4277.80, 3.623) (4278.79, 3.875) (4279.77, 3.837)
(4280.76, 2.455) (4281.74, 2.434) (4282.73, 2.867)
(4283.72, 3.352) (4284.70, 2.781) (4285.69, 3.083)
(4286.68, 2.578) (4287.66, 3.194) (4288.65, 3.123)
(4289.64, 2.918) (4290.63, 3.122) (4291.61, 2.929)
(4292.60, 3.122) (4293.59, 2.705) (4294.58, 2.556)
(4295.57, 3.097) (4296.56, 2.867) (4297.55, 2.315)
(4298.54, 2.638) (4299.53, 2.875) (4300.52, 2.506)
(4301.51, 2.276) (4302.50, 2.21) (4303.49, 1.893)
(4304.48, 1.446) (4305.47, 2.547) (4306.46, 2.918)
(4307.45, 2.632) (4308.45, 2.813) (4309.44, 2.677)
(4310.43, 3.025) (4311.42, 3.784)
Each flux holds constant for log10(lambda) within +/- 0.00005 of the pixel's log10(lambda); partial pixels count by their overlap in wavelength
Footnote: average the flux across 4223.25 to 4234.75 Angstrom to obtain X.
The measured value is 1.66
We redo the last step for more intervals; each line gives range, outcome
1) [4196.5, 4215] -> 2.25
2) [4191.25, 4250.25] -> 2.22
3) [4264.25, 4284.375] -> 2.96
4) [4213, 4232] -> 1.79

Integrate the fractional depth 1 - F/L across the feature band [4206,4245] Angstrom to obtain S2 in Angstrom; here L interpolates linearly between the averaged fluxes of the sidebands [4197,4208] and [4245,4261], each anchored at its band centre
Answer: 6.5 Angstrom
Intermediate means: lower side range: 2.28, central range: 2.13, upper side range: 2.9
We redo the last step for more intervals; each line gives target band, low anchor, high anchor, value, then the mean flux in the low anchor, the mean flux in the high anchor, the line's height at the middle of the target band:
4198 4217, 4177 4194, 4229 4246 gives -3.2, 1.62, 2.31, 1.91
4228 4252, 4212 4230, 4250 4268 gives 0.7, 1.81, 3.18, 2.49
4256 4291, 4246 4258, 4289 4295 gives -3.3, 2.74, 2.9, 2.83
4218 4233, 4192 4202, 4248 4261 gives 4.8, 2.23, 2.94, 2.58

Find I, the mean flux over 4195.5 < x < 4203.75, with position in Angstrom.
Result 2.2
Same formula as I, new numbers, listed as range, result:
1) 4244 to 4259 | 2.75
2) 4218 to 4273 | 2.52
